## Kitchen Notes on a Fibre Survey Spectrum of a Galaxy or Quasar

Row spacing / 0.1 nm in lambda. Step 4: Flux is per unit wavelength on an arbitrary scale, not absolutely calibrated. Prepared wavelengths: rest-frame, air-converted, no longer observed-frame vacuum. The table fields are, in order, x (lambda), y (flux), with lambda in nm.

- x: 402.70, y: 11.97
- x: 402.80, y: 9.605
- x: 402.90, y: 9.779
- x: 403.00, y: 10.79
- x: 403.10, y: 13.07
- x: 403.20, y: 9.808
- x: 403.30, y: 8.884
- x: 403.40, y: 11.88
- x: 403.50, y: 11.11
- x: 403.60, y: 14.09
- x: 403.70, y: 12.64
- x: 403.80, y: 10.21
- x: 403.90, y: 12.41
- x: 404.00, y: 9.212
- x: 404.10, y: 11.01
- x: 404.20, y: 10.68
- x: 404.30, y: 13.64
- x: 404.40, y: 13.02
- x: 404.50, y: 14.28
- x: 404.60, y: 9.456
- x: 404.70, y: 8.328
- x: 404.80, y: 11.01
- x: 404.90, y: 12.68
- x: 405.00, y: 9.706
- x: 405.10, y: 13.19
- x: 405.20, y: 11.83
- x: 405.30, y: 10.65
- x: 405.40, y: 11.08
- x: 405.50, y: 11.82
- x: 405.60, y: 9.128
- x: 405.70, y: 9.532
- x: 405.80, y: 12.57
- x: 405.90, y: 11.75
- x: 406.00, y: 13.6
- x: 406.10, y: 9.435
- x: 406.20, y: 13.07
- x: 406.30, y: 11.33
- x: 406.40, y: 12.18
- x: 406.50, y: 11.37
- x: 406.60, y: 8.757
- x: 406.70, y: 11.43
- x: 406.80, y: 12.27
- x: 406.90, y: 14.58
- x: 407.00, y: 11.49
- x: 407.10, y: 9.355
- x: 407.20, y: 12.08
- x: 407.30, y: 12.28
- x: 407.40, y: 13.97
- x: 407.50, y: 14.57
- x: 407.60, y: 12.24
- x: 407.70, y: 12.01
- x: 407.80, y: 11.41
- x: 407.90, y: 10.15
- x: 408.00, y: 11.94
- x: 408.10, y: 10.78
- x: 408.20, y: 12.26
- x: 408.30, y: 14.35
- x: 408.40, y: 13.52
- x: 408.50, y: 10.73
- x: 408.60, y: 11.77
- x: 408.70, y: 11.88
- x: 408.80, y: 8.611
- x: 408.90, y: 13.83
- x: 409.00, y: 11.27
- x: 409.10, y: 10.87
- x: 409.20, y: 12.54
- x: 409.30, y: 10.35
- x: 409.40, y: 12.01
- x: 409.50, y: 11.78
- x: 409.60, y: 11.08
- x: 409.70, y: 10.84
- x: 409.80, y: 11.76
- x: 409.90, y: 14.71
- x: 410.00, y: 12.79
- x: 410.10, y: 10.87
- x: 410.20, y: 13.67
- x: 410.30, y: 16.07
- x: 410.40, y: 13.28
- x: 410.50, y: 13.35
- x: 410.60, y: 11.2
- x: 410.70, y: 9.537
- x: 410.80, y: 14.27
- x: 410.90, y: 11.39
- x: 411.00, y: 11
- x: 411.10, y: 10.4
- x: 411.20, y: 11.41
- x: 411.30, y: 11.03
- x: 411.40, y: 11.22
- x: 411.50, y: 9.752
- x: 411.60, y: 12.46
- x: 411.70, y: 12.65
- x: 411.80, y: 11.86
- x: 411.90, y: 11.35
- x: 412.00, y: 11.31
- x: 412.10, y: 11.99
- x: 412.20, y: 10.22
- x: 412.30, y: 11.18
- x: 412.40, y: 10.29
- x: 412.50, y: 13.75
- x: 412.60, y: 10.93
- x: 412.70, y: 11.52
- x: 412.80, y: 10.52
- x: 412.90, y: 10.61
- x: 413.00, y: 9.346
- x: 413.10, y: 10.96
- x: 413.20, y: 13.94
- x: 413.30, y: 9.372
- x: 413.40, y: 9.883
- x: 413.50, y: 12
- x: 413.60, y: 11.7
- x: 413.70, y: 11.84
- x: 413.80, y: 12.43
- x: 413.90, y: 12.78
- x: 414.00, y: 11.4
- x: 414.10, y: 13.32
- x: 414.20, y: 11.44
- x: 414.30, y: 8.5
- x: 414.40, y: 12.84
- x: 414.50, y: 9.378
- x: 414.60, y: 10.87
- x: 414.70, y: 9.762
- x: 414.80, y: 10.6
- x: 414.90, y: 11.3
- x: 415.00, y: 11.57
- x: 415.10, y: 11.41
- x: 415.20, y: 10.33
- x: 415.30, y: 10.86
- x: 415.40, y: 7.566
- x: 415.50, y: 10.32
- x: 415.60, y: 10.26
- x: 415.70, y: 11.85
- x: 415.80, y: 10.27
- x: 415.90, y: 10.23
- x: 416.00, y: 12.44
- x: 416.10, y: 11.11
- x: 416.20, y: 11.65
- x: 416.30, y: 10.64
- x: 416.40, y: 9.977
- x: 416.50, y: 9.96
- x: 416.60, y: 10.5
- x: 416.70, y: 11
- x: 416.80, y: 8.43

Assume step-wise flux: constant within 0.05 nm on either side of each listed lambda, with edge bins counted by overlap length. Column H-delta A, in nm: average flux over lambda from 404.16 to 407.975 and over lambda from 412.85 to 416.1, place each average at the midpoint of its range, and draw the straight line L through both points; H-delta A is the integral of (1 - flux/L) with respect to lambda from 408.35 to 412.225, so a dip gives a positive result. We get -0.18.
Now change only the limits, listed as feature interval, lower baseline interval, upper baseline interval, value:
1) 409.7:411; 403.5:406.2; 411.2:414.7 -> -0.14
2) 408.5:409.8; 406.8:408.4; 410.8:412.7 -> 0.06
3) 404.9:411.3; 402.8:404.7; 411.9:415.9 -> -0.36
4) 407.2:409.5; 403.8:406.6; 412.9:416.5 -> -0.16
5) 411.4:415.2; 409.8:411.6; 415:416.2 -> 0.03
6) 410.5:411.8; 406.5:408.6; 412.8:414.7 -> 0.01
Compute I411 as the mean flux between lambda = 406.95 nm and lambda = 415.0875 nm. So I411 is 11.6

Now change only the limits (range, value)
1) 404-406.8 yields 11.3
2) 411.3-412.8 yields 11.4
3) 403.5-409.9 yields 11.7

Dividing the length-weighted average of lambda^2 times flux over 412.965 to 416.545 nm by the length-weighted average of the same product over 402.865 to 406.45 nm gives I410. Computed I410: 1.0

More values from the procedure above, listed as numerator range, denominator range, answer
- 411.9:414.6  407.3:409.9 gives 0.97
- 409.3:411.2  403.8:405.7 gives 1.11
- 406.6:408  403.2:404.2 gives 1.09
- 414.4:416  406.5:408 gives 0.93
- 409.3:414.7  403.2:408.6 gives 1.03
